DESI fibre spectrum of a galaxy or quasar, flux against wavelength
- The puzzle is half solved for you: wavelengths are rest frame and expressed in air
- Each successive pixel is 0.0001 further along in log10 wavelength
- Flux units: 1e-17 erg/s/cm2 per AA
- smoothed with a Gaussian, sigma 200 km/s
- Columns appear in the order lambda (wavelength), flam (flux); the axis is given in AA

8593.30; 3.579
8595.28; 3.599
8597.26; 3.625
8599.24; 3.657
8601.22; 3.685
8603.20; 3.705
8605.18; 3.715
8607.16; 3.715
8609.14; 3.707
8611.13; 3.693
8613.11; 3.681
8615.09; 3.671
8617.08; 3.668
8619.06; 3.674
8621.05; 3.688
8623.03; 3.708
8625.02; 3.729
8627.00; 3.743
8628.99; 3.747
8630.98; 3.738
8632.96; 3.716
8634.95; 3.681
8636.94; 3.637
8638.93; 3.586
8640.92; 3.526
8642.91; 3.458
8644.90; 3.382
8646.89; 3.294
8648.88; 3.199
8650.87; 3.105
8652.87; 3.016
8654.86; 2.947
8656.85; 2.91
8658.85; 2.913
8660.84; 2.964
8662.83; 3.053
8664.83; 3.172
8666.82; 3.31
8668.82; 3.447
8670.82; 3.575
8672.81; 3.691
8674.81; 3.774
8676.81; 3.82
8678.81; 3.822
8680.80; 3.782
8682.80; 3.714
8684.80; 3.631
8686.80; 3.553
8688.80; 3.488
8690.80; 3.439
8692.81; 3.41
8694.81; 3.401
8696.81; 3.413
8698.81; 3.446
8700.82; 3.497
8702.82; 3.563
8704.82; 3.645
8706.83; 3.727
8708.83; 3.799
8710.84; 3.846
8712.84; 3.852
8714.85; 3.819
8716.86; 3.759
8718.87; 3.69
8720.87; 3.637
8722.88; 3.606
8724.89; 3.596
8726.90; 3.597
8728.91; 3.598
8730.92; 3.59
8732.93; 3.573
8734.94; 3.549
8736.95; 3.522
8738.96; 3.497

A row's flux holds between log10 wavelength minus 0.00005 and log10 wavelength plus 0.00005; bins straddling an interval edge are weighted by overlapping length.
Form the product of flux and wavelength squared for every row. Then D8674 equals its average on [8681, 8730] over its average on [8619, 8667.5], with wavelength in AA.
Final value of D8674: 1.08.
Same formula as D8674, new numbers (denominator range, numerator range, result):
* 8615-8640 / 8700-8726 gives 1.02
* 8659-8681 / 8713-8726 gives 1.08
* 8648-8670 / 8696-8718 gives 1.20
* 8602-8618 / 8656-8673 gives 0.88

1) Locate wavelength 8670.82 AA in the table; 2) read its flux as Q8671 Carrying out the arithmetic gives 3.575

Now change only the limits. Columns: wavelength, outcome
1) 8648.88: 3.199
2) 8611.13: 3.693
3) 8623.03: 3.708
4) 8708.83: 3.799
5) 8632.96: 3.716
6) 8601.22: 3.685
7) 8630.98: 3.738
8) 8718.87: 3.69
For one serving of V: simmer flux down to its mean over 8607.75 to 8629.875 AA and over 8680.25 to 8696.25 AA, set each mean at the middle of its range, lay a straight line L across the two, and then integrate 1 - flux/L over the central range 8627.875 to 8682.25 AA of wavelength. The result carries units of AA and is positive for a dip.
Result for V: 3.0 AA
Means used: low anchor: 3.7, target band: 3.42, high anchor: 3.54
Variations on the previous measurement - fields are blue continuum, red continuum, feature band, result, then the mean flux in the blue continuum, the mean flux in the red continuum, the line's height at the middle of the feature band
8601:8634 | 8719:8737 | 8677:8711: 0.3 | 3.71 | 3.6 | 3.63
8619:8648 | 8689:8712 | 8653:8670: 2.4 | 3.62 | 3.56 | 3.59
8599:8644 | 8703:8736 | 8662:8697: 1.4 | 3.67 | 3.68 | 3.68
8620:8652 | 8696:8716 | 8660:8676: 1.0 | 3.56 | 3.66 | 3.61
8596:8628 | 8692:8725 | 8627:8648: 0.5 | 3.69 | 3.63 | 3.68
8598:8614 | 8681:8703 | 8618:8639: -0.3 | 3.69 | 3.51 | 3.65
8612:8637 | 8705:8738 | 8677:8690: 0.0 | 3.7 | 3.67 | 3.68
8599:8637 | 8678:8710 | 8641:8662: 3.0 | 3.7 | 3.58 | 3.65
